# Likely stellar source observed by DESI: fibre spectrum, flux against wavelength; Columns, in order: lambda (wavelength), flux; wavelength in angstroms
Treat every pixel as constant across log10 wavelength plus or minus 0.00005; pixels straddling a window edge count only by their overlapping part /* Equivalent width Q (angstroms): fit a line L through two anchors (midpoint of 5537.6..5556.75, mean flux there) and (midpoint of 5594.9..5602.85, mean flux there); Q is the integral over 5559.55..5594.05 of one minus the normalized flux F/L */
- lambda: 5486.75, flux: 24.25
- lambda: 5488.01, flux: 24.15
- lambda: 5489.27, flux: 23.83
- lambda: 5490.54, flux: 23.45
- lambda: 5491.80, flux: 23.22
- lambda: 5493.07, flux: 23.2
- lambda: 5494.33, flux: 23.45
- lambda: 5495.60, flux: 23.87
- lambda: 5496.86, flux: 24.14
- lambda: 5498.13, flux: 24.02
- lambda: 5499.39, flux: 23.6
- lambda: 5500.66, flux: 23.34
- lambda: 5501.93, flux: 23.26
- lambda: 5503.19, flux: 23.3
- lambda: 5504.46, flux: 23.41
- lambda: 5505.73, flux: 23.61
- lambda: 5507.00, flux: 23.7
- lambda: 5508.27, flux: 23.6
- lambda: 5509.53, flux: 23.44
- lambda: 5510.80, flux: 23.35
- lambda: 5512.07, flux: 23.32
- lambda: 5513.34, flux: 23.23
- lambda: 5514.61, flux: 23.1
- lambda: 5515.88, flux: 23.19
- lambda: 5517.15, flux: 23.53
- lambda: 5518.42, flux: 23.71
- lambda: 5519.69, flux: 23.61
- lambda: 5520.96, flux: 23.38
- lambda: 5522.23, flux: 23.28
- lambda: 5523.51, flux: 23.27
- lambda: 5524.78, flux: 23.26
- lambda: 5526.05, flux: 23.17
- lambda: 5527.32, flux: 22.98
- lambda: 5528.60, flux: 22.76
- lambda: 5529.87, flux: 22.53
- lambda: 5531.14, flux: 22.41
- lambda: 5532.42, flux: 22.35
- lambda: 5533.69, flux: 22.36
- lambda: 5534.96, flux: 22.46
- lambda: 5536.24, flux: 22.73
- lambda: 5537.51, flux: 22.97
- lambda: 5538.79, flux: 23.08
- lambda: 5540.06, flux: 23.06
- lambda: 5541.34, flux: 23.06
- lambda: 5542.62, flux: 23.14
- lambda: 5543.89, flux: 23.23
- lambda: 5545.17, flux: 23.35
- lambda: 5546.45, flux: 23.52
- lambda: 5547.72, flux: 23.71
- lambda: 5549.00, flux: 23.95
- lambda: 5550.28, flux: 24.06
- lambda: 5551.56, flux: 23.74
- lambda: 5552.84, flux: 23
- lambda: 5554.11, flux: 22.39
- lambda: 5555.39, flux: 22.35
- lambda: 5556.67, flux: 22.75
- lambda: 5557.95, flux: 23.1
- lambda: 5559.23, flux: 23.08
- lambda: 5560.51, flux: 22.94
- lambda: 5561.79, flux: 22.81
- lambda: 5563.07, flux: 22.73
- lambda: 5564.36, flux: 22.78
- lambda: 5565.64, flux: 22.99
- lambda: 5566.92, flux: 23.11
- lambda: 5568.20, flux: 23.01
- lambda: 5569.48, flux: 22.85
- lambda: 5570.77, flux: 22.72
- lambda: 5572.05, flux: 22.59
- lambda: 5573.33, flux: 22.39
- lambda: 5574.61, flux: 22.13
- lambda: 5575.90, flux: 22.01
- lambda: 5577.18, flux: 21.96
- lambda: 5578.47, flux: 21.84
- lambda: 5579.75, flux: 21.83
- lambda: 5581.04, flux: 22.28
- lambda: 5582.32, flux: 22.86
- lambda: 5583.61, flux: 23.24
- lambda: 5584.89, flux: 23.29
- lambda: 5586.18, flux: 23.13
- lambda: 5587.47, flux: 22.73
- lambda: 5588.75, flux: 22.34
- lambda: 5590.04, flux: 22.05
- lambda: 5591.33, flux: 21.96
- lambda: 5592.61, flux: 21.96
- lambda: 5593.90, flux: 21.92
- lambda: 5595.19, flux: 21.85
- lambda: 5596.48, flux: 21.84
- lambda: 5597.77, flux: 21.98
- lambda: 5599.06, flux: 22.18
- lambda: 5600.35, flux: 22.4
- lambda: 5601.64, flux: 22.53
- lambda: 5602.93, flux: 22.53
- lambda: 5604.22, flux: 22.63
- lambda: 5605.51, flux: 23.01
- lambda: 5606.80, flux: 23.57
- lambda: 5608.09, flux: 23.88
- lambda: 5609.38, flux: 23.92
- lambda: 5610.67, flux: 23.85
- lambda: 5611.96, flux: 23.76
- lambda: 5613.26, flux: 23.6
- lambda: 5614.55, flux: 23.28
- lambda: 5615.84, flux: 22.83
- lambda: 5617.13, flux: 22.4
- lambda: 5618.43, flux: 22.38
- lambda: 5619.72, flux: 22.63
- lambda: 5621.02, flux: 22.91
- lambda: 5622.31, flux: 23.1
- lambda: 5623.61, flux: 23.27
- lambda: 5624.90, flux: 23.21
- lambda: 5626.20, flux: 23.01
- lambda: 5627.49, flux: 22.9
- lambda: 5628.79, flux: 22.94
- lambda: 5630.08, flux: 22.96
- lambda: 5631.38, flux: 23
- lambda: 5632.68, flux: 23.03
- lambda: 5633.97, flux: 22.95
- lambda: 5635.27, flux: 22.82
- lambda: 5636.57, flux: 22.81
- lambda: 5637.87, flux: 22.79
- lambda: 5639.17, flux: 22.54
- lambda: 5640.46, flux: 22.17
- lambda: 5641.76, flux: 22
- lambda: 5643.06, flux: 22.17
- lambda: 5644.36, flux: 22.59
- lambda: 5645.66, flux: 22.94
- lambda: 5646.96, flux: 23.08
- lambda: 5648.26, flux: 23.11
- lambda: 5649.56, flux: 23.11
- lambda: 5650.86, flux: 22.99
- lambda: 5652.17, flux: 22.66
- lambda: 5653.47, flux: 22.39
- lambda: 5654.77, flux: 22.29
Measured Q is 0.10 angstroms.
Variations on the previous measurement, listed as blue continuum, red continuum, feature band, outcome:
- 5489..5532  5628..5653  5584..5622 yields 0.3 angstroms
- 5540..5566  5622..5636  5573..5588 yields 0.4 angstroms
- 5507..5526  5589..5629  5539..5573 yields 0.1 angstroms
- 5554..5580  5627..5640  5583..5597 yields 0.2 angstroms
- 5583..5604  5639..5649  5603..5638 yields -0.9 angstroms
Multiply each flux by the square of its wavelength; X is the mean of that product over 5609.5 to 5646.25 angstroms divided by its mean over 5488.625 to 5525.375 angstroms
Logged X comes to 1.0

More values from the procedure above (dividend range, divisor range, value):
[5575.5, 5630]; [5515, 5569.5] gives 1.01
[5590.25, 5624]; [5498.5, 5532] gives 1.01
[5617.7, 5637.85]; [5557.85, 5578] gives 1.03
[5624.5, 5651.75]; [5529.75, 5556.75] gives 1.02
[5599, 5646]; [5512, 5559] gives 1.02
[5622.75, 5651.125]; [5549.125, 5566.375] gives 1.02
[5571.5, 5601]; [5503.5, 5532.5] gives 0.98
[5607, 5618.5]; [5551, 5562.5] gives 1.04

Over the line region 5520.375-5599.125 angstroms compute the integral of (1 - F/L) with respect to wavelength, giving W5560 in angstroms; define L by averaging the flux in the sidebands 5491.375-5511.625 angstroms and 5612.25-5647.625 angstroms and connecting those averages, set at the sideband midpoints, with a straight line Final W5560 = 1.56 angstroms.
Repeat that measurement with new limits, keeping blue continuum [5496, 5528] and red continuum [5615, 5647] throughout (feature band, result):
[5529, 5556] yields 0.3 angstroms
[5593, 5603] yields 0.4 angstroms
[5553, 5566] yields 0.2 angstroms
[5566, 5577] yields 0.2 angstroms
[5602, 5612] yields -0.2 angstroms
